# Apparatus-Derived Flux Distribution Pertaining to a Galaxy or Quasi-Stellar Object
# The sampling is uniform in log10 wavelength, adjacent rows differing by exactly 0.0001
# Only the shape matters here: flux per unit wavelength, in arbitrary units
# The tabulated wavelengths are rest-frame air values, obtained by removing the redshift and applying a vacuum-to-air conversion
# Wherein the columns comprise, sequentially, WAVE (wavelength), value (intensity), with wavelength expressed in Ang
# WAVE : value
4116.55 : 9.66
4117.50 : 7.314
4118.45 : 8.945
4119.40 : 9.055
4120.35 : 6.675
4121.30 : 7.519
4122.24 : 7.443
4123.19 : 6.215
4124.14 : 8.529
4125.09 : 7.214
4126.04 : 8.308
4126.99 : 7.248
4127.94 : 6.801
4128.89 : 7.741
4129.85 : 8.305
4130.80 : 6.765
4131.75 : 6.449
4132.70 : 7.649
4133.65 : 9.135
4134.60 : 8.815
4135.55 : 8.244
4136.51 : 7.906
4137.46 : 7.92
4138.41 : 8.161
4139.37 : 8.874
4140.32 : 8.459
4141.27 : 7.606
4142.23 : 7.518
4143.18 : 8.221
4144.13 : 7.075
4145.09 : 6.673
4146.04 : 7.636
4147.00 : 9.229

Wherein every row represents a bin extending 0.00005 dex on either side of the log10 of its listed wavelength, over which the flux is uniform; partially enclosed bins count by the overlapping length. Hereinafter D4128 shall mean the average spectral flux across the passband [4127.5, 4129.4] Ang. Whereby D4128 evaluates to 7.26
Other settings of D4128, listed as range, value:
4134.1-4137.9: 8.23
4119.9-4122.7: 7.24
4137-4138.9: 8.03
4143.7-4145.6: 6.88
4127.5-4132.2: 7.21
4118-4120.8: 8.22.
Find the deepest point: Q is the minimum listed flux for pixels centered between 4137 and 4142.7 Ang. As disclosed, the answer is 7.518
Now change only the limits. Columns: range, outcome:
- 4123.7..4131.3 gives 6.765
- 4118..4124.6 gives 6.215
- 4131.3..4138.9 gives 6.449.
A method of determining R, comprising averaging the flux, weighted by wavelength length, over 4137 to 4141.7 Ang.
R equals 8.22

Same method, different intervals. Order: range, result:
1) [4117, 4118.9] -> 8.12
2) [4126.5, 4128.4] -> 7.04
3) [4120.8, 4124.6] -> 7.43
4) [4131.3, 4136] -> 8.08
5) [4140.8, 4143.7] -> 7.78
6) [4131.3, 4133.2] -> 7.1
